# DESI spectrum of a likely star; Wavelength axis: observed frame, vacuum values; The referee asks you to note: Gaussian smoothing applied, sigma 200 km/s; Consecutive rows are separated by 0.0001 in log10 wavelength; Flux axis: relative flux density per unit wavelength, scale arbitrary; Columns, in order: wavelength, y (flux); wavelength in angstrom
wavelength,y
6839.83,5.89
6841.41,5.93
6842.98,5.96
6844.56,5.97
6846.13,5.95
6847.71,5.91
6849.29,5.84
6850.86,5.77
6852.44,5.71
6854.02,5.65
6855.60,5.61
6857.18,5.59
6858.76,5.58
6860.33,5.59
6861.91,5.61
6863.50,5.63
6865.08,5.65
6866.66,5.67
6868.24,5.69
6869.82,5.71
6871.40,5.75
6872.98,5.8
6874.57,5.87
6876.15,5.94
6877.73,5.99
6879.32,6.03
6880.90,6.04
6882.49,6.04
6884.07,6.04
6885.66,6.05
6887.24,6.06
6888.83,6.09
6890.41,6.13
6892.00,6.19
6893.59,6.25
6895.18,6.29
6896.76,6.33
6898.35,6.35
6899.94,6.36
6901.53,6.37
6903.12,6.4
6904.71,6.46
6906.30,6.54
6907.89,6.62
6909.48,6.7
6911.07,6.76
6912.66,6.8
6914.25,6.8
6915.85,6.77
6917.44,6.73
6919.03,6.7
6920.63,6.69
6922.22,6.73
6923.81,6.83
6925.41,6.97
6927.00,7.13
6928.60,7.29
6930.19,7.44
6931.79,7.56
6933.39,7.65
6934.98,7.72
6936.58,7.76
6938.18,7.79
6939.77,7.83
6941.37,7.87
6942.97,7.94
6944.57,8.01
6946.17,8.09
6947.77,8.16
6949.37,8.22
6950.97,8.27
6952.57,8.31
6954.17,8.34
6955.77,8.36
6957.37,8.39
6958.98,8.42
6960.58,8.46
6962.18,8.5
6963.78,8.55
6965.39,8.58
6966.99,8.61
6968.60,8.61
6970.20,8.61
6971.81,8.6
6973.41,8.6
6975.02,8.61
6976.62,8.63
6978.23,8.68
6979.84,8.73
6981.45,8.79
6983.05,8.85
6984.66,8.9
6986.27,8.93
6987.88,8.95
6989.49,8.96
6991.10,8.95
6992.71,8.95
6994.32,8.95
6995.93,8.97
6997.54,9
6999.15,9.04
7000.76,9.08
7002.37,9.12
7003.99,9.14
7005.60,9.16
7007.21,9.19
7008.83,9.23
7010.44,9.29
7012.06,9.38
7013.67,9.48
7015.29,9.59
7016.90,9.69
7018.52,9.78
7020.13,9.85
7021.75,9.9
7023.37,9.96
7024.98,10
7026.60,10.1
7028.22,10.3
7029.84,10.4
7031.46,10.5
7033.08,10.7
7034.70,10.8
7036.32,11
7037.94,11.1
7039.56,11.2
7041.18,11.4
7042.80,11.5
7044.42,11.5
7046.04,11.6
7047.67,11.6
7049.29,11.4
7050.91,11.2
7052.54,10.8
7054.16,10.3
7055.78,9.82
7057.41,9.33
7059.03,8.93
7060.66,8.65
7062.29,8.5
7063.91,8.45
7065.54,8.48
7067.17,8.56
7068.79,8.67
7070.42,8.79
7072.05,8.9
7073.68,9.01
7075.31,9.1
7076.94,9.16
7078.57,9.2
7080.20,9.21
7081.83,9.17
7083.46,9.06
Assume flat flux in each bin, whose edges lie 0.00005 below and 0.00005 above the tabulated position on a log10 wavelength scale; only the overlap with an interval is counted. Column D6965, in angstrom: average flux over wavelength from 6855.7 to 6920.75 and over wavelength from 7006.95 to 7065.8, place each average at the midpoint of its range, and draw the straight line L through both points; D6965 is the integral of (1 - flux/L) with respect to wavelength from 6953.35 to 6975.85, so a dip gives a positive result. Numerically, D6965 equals -0.8 angstrom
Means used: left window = 6.15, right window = 10.2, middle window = 8.52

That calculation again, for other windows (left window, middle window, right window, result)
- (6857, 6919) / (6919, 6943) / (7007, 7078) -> -0.5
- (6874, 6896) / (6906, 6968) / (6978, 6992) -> -0.7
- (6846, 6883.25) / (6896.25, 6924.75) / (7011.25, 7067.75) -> 1.3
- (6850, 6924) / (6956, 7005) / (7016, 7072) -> -1.5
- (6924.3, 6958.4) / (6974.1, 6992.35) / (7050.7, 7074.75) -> -1.1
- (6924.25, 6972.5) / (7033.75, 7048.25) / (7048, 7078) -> -3.5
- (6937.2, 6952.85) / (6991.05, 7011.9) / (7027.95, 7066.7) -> 0.5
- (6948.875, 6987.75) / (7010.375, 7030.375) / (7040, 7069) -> -0.7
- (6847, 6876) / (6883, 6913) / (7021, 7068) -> 1.2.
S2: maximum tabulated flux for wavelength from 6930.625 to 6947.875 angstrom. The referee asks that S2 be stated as 8.16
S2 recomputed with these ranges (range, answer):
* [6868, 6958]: 8.39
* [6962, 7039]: 11.1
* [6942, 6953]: 8.31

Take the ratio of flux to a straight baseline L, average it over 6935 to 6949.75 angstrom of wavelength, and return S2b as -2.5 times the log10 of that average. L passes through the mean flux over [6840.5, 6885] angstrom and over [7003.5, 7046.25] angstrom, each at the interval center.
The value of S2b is 0.00 mag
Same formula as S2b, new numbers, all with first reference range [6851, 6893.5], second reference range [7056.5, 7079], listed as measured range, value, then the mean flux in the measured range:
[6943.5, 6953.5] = -0.17 mag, 8.17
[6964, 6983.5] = -0.17 mag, 8.65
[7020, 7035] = -0.24 mag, 10.2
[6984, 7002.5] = -0.17 mag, 8.98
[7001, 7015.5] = -0.17 mag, 9.26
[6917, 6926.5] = -0.03 mag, 6.79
